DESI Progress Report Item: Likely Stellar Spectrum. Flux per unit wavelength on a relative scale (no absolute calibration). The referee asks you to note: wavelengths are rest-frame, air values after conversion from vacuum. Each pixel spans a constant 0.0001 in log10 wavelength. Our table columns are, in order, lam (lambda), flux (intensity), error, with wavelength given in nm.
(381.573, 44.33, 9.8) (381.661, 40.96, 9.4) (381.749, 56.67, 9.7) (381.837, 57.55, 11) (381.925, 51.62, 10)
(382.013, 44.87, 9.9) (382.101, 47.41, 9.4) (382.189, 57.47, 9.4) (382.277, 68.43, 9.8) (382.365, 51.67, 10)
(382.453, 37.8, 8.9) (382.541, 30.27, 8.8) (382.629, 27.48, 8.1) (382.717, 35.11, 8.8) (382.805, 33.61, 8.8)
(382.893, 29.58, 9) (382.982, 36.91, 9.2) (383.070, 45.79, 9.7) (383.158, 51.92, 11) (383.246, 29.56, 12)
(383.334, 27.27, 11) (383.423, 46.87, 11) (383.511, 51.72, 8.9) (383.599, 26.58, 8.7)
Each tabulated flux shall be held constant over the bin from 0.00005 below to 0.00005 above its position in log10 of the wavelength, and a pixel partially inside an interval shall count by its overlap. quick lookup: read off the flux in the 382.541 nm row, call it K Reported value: 30.27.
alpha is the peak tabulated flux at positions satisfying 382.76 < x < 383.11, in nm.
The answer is 45.79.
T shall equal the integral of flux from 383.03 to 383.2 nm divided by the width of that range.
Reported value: 49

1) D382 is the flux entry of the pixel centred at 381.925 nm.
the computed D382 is 51.62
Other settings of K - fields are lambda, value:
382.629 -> 27.48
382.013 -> 44.87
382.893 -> 29.58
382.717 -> 35.11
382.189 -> 57.47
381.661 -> 40.96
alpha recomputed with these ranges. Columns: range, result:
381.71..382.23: 57.55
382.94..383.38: 51.92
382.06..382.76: 68.43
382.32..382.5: 51.67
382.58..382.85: 35.11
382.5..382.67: 30.27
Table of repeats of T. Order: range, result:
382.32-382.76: 36.6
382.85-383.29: 38.8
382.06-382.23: 52.4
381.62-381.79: 48.8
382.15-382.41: 59.2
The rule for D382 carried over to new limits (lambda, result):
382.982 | 36.91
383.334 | 27.27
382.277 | 68.43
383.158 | 51.92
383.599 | 26.58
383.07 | 45.79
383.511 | 51.72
